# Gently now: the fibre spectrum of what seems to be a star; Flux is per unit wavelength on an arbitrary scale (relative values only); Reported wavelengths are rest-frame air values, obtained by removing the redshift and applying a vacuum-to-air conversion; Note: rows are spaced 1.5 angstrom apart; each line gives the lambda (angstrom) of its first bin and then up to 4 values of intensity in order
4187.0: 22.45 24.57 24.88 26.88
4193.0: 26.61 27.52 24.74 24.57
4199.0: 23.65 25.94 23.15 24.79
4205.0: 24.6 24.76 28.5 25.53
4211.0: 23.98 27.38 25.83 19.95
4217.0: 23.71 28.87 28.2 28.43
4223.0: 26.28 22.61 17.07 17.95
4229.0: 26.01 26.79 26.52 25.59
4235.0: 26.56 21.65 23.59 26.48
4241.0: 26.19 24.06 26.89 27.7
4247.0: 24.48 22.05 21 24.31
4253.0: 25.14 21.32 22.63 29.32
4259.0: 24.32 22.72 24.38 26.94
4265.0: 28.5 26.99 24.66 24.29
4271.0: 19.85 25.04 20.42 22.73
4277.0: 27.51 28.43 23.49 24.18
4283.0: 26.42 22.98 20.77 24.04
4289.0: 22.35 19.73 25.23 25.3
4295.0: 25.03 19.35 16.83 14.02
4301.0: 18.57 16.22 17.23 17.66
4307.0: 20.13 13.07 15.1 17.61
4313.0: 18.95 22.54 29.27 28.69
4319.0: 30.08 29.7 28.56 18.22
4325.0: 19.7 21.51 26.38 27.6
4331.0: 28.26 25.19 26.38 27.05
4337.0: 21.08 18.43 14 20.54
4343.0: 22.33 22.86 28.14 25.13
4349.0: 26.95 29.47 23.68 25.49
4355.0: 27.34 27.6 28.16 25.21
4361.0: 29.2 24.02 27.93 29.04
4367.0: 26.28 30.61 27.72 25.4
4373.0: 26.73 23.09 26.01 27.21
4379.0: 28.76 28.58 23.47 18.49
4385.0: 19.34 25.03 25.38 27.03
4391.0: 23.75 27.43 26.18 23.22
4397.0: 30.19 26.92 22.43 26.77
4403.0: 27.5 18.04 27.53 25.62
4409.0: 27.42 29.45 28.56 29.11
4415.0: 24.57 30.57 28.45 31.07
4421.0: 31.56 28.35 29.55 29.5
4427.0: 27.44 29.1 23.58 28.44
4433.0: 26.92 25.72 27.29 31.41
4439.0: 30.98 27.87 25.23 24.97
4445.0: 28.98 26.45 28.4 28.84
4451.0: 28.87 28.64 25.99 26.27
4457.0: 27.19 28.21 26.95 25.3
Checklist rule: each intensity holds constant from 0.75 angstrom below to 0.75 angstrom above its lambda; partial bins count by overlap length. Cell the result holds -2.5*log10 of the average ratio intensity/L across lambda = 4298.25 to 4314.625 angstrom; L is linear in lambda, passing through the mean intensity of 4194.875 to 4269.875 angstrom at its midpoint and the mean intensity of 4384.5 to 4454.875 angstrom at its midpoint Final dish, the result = 0.44 mag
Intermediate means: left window 24.8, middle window 17.2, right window 27.2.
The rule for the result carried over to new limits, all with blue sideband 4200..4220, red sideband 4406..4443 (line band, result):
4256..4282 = 0.05 mag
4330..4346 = 0.18 mag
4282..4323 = 0.22 mag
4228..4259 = 0.04 mag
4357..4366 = 0.00 mag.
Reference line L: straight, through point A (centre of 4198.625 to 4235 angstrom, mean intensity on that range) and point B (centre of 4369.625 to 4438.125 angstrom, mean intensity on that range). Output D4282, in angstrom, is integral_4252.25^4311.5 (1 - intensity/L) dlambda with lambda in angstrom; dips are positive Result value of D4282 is 7.33 angstrom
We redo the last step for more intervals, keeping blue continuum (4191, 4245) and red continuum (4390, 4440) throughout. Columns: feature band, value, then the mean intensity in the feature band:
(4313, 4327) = 0.6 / 25.1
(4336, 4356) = 2.3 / 23.6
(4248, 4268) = 0.7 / 24.6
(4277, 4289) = 0.7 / 24.4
